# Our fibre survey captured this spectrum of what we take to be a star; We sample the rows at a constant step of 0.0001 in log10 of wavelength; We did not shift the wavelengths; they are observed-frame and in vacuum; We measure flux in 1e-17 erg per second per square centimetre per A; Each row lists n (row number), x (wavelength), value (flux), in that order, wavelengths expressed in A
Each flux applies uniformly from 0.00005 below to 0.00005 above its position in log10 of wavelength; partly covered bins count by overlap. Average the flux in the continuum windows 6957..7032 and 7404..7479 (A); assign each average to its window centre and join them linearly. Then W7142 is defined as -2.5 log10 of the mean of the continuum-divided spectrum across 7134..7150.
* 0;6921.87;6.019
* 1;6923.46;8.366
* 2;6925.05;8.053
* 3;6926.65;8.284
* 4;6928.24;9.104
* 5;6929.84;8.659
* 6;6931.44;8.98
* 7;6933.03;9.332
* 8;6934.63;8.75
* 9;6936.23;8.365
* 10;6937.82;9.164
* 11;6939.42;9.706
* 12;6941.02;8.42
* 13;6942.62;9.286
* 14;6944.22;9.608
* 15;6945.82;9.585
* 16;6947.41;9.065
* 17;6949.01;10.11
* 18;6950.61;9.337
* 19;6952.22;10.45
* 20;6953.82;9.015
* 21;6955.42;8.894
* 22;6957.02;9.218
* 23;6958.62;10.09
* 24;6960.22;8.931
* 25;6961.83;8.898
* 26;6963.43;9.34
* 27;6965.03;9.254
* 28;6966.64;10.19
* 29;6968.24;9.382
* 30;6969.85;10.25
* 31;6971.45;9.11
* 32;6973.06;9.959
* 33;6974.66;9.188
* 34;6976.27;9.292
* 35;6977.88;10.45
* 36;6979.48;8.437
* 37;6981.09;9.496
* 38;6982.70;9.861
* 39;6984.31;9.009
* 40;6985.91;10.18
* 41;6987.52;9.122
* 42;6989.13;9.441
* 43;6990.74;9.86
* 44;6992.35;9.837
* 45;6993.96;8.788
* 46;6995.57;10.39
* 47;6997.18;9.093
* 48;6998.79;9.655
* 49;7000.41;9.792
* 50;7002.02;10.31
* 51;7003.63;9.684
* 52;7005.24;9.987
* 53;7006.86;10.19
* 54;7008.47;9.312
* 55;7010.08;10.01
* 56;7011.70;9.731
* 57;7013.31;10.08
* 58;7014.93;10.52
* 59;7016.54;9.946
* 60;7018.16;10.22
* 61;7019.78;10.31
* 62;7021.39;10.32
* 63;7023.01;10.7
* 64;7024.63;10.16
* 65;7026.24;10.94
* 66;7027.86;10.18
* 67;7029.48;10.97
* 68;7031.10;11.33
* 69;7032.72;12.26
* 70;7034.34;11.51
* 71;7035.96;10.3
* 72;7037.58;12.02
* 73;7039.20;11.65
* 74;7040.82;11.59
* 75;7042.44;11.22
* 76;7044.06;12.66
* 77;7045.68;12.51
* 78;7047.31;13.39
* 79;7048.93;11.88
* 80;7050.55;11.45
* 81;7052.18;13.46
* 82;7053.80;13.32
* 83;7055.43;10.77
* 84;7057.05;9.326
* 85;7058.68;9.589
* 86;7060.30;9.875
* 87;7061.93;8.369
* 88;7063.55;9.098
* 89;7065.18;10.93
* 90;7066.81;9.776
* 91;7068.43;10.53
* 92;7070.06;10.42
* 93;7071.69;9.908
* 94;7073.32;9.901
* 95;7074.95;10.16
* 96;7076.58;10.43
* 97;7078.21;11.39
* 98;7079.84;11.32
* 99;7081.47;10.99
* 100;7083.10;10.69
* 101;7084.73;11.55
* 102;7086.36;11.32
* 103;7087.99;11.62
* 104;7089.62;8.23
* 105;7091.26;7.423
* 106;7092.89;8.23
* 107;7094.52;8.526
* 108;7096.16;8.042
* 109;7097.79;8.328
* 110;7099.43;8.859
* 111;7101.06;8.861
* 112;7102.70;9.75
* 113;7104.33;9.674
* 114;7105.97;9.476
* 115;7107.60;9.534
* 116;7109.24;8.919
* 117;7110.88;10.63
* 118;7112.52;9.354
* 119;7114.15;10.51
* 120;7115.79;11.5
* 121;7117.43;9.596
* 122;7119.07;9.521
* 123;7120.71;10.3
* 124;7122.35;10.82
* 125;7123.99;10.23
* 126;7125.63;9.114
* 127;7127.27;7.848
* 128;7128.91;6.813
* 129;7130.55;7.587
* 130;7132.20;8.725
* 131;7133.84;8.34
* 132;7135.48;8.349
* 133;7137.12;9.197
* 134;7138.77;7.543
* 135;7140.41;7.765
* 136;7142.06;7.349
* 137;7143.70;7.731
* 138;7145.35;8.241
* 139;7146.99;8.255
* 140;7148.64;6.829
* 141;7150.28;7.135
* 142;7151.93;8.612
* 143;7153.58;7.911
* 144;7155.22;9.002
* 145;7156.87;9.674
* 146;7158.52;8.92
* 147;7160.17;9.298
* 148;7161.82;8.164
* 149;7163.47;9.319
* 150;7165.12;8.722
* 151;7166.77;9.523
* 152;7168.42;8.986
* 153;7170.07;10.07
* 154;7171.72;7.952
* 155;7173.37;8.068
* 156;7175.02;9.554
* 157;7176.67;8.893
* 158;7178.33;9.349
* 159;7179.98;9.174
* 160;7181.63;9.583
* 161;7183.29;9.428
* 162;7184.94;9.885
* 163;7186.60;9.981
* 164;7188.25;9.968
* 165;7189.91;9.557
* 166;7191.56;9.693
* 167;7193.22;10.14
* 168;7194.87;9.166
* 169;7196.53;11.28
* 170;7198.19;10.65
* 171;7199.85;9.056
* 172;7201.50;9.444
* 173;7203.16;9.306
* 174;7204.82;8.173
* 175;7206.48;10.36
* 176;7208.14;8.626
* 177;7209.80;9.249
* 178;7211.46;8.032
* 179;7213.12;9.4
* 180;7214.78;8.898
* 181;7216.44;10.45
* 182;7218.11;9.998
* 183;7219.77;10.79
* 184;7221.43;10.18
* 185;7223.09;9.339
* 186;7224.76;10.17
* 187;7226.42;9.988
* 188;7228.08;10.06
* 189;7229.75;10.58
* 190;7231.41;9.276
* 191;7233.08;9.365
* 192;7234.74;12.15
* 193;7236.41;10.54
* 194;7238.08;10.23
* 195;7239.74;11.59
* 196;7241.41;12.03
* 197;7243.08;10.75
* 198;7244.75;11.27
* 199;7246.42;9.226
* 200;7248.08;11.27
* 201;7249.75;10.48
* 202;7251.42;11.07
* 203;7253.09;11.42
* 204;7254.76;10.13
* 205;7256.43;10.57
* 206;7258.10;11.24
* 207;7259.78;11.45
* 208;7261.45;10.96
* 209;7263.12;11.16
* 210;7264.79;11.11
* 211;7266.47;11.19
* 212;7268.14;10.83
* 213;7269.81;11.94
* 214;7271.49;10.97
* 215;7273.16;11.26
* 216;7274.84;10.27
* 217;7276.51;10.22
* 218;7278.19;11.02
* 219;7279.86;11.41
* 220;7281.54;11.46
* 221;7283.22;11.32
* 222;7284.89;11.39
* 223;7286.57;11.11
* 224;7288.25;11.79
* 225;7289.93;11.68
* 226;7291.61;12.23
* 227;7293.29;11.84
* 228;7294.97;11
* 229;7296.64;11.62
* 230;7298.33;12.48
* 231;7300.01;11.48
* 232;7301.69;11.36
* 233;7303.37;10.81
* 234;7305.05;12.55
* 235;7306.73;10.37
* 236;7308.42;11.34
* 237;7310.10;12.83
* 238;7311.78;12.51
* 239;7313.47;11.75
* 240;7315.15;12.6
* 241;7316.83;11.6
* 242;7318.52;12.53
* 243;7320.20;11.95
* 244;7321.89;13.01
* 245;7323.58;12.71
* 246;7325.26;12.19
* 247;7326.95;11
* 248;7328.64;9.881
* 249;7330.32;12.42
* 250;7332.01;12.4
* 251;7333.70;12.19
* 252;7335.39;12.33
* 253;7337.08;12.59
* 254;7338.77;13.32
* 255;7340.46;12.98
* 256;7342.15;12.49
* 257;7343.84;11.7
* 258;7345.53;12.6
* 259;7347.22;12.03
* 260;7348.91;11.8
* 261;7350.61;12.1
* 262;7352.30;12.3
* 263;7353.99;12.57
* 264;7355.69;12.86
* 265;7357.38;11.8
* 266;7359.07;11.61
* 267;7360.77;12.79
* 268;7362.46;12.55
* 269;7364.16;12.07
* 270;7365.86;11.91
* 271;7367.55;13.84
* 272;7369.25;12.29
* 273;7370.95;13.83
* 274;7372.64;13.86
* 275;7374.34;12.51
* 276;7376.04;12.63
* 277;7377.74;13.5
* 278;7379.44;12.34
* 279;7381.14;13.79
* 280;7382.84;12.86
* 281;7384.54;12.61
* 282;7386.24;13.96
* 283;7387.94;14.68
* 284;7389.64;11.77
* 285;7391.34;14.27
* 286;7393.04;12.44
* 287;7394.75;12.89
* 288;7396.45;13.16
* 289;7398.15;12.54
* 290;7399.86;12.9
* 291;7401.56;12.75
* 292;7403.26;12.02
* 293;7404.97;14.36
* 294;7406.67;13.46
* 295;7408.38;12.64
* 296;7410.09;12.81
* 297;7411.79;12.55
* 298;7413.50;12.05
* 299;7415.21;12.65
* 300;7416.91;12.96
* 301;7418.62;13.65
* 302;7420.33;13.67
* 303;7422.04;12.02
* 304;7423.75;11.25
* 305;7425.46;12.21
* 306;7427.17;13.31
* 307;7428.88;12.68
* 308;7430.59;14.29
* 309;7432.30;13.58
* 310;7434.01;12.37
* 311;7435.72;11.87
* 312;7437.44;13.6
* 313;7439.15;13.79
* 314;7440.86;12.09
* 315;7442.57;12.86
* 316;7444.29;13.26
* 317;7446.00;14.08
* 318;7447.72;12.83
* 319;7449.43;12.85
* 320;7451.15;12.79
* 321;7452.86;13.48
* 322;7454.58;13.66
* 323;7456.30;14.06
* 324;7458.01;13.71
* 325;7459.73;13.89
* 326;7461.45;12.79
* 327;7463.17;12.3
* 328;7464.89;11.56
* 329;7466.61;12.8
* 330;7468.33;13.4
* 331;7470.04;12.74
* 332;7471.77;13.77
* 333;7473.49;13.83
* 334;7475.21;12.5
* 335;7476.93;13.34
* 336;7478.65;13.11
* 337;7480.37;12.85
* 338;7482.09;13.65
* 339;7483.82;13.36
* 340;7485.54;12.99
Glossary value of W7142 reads 0.35 mag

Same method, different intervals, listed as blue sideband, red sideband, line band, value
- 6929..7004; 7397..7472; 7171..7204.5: 0.170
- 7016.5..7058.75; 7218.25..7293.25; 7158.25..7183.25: 0.216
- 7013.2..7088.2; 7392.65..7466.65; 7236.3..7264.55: 0.101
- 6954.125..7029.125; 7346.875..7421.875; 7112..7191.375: 0.227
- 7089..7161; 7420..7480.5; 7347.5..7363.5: -0.041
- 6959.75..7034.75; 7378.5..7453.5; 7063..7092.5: 0.021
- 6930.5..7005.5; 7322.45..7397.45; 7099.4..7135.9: 0.143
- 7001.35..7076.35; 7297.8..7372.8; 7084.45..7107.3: 0.190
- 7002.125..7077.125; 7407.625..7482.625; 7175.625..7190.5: 0.206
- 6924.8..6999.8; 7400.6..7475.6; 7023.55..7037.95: -0.121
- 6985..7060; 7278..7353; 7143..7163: 0.322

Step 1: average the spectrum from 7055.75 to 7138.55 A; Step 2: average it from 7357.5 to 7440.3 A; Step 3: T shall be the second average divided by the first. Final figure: 1.3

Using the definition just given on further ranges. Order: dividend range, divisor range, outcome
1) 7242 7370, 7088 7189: 1.31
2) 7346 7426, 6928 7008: 1.35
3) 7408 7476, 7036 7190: 1.35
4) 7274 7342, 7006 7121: 1.14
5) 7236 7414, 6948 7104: 1.19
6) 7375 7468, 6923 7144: 1.33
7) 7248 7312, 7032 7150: 1.14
